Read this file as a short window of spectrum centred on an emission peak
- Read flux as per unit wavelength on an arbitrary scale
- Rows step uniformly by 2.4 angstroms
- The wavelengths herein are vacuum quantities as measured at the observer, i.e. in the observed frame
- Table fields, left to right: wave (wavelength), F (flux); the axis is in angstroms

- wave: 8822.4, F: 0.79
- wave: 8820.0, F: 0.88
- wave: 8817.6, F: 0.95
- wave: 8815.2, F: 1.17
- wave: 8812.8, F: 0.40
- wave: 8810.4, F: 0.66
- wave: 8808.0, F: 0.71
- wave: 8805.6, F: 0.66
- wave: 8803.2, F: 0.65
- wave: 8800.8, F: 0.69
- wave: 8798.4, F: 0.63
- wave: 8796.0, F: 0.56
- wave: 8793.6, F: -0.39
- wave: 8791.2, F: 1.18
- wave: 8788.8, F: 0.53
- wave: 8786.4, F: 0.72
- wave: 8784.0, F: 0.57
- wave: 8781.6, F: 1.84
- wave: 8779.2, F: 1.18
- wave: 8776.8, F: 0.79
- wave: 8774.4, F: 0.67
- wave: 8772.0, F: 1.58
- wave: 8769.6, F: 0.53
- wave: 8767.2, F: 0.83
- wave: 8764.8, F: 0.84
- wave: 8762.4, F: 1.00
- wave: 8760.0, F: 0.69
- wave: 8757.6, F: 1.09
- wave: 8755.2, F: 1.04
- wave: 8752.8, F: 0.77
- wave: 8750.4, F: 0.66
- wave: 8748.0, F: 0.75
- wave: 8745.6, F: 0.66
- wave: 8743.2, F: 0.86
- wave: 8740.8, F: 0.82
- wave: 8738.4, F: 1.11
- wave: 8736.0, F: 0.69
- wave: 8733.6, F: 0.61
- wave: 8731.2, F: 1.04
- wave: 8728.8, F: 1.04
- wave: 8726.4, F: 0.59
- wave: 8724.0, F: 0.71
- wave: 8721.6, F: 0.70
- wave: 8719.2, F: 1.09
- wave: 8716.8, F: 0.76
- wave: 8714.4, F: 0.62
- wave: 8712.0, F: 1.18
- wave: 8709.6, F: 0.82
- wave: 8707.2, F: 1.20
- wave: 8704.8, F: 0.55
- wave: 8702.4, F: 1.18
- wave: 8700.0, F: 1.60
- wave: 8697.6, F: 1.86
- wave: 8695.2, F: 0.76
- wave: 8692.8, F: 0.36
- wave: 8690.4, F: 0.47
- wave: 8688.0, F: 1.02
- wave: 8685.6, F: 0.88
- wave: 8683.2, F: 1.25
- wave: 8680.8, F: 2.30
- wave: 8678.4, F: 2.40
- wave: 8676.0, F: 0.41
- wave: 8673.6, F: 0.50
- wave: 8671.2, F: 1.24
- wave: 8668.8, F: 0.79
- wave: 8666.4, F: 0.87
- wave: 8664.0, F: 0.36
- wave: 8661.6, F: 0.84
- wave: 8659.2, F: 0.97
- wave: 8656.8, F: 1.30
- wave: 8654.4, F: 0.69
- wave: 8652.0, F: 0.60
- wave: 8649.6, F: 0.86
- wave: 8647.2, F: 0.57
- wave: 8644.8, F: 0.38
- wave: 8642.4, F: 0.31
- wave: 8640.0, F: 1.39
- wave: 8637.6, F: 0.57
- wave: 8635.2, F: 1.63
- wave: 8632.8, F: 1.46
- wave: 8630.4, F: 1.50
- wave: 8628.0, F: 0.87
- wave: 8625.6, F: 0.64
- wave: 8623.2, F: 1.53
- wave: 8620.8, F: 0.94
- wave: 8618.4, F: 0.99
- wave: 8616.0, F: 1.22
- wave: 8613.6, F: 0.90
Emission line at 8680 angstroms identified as [S II] 6716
